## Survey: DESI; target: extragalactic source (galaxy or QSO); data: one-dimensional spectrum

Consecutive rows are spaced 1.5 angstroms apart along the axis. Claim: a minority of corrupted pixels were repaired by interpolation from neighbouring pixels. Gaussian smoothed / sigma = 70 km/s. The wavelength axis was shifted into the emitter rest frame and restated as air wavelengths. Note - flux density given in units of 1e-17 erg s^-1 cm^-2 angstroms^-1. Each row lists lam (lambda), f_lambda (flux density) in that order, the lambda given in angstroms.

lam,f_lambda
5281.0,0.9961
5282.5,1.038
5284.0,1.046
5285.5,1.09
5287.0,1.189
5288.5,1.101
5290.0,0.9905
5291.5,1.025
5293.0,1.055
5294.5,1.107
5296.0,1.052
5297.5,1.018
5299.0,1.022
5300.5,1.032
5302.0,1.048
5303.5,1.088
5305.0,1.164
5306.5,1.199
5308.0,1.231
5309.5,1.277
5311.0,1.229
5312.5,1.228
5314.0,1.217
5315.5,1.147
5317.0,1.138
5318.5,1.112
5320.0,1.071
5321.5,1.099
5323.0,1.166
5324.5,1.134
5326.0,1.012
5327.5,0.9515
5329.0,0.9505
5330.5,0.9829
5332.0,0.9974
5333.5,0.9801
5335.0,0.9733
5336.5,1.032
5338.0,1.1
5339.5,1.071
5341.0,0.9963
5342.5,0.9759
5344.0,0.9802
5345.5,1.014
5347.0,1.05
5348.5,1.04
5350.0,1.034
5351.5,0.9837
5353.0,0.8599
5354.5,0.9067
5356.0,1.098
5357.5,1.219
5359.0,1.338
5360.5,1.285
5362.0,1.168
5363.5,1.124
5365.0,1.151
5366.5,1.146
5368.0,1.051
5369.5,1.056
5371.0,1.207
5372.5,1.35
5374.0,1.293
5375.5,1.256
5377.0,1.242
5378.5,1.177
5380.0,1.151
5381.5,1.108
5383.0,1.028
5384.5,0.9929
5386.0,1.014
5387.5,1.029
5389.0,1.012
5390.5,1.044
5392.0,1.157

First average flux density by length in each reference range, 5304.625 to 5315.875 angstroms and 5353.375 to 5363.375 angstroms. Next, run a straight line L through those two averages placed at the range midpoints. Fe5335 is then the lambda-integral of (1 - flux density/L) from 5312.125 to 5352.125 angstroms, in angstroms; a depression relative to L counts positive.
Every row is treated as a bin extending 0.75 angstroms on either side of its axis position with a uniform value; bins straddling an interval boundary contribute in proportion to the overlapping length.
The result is 4.6 angstroms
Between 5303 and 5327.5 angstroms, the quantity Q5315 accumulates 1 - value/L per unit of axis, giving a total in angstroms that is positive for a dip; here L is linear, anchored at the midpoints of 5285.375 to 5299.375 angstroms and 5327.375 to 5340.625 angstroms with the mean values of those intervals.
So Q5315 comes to -2.80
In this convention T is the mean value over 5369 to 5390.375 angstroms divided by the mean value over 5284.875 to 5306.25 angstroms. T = 1.06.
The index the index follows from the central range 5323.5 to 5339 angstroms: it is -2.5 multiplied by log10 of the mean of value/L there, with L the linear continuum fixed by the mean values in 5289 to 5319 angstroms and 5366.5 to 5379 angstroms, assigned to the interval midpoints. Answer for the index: 0.14 mag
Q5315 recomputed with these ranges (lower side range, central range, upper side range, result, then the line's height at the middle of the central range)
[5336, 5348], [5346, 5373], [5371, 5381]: 0.6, 1.14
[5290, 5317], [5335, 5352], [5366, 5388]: 1.6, 1.13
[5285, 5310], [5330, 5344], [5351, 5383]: 1.4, 1.13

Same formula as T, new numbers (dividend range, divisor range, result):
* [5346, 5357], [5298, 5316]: 0.87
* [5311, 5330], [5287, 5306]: 1.04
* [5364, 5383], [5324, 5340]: 1.16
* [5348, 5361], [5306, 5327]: 0.93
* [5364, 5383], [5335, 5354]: 1.17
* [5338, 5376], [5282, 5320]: 0.99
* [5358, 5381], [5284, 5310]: 1.09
